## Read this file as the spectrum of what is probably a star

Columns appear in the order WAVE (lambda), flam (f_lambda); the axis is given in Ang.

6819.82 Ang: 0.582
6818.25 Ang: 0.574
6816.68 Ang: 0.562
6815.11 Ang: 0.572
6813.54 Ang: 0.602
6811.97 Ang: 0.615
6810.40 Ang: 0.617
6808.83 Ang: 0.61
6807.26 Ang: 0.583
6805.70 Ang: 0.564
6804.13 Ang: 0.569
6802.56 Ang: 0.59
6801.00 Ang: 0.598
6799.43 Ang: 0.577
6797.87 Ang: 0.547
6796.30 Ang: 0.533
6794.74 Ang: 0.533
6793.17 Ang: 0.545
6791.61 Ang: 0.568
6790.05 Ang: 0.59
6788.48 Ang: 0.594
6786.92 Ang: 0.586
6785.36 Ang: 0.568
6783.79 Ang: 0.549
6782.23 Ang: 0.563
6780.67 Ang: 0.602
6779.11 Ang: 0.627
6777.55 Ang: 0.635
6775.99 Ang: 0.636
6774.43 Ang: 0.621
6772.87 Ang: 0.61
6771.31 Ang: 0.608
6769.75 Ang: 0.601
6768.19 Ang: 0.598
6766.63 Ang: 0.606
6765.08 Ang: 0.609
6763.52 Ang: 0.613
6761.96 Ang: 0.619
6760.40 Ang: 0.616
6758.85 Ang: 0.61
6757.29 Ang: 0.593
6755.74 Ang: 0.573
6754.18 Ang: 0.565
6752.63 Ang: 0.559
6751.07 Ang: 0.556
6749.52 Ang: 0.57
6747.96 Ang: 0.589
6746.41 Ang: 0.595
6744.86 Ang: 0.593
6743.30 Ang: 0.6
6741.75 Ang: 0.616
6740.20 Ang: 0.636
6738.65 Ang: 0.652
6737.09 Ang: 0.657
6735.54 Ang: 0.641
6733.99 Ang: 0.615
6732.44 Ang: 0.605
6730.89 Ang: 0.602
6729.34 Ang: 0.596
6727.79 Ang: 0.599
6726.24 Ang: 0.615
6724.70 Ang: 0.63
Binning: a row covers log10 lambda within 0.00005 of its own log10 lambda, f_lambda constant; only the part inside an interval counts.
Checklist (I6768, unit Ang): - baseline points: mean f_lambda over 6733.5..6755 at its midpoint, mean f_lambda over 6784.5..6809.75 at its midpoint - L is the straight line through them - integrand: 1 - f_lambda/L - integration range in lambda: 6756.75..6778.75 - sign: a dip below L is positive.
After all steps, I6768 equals -0.9 Ang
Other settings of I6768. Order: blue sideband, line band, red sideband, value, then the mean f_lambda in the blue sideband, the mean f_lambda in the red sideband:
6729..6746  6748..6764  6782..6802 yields 0.37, 0.619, 0.566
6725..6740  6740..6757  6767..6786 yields 0.81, 0.621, 0.602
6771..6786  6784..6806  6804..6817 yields 1.01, 0.602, 0.59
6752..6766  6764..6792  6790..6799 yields -1.32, 0.596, 0.551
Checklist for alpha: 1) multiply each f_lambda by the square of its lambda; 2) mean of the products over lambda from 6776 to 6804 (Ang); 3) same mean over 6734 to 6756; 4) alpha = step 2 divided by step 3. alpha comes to 0.97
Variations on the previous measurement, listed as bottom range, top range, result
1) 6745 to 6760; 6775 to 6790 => 1.03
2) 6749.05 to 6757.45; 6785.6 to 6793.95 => 1.03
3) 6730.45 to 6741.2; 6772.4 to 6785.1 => 0.97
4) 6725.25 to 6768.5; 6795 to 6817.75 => 0.98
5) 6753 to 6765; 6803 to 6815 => 1.01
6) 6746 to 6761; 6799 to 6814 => 1.03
